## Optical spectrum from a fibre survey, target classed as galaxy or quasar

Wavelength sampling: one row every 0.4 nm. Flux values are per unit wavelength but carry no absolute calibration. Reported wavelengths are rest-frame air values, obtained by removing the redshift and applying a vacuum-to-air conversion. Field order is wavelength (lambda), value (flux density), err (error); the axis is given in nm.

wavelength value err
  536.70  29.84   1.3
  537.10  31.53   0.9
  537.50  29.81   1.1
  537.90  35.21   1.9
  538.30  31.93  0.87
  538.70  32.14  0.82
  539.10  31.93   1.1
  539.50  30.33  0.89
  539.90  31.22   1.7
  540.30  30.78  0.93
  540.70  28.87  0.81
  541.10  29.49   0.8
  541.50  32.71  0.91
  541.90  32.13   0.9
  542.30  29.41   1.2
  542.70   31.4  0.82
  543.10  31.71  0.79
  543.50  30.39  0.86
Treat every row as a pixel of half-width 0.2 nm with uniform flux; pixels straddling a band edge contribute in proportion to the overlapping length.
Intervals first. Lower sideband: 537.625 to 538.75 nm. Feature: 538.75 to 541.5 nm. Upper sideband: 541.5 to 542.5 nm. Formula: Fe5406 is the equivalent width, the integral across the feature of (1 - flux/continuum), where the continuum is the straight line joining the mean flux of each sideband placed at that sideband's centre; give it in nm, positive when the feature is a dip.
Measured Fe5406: 0.12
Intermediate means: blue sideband 33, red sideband 31.2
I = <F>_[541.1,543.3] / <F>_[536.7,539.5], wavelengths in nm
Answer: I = 0.98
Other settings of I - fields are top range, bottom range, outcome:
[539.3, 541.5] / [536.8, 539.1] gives 0.95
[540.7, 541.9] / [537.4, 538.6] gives 0.95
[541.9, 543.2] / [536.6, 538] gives 0.98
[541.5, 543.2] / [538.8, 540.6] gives 1.01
